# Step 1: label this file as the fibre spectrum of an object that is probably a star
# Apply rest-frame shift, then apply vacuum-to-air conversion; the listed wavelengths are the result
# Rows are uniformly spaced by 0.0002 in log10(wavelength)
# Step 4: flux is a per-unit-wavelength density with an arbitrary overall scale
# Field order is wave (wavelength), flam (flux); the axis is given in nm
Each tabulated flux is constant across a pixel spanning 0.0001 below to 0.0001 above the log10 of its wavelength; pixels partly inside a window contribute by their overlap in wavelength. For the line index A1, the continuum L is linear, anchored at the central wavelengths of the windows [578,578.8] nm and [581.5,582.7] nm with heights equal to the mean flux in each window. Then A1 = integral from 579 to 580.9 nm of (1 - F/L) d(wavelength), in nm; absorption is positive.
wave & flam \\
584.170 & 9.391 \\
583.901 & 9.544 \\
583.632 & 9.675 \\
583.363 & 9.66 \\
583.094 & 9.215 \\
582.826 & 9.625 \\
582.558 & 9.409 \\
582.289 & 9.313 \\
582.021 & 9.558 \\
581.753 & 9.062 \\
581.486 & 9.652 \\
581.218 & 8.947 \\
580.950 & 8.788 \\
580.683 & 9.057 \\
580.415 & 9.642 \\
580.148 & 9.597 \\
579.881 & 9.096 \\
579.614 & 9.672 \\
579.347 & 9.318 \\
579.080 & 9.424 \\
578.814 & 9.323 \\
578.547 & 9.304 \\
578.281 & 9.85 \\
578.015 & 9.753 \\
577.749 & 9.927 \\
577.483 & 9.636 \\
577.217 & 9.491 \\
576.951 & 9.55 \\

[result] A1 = 0.02 nm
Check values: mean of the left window 9.57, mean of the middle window 9.37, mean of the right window 9.37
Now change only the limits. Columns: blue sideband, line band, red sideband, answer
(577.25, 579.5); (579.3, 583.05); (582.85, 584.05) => 0.08 nm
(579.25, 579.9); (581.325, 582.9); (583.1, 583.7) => 0.01 nm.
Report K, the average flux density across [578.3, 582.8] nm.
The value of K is 9.34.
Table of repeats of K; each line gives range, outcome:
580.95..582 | 9.2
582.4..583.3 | 9.43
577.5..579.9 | 9.55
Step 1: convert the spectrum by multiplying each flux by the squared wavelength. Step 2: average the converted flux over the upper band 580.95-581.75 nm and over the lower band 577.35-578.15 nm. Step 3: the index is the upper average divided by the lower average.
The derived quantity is 1.0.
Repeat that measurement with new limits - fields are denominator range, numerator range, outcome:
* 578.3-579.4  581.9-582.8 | 1.02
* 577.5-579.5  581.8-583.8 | 1.01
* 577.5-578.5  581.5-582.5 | 0.97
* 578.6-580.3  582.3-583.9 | 1.02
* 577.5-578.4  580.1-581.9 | 0.95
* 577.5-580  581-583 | 0.99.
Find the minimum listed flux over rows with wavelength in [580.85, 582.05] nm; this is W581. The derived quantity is 8.788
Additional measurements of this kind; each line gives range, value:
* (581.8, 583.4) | 9.215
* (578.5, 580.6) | 9.096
